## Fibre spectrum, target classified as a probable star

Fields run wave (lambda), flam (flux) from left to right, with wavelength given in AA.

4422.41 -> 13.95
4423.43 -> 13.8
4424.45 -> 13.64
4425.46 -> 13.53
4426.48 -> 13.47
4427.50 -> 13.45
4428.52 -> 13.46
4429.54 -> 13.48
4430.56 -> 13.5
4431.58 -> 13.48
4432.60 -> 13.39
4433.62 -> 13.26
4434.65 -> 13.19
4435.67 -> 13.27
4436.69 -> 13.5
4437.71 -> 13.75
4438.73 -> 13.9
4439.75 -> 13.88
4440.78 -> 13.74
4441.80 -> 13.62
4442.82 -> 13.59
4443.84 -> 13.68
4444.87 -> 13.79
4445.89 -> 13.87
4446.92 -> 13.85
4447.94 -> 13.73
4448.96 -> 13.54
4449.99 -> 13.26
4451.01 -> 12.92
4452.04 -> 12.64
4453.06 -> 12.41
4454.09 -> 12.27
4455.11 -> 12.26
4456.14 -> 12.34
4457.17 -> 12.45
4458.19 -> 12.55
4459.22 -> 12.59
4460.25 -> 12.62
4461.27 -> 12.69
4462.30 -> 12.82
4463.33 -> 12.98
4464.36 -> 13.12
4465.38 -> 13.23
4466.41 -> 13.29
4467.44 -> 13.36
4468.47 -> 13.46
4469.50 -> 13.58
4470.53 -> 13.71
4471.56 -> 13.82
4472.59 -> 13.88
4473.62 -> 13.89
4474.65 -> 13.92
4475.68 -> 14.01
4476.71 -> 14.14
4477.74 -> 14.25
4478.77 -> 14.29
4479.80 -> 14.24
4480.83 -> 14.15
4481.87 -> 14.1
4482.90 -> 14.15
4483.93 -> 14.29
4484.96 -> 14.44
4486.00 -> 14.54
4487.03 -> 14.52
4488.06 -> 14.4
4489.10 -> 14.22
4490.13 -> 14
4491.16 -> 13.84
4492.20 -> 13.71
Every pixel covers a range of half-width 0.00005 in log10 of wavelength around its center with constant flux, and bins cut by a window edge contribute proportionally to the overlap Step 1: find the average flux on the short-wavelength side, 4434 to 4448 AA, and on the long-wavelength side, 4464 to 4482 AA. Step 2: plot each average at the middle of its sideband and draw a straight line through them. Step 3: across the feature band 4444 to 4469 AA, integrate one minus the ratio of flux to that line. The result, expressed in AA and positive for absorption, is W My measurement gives 1.3 AA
